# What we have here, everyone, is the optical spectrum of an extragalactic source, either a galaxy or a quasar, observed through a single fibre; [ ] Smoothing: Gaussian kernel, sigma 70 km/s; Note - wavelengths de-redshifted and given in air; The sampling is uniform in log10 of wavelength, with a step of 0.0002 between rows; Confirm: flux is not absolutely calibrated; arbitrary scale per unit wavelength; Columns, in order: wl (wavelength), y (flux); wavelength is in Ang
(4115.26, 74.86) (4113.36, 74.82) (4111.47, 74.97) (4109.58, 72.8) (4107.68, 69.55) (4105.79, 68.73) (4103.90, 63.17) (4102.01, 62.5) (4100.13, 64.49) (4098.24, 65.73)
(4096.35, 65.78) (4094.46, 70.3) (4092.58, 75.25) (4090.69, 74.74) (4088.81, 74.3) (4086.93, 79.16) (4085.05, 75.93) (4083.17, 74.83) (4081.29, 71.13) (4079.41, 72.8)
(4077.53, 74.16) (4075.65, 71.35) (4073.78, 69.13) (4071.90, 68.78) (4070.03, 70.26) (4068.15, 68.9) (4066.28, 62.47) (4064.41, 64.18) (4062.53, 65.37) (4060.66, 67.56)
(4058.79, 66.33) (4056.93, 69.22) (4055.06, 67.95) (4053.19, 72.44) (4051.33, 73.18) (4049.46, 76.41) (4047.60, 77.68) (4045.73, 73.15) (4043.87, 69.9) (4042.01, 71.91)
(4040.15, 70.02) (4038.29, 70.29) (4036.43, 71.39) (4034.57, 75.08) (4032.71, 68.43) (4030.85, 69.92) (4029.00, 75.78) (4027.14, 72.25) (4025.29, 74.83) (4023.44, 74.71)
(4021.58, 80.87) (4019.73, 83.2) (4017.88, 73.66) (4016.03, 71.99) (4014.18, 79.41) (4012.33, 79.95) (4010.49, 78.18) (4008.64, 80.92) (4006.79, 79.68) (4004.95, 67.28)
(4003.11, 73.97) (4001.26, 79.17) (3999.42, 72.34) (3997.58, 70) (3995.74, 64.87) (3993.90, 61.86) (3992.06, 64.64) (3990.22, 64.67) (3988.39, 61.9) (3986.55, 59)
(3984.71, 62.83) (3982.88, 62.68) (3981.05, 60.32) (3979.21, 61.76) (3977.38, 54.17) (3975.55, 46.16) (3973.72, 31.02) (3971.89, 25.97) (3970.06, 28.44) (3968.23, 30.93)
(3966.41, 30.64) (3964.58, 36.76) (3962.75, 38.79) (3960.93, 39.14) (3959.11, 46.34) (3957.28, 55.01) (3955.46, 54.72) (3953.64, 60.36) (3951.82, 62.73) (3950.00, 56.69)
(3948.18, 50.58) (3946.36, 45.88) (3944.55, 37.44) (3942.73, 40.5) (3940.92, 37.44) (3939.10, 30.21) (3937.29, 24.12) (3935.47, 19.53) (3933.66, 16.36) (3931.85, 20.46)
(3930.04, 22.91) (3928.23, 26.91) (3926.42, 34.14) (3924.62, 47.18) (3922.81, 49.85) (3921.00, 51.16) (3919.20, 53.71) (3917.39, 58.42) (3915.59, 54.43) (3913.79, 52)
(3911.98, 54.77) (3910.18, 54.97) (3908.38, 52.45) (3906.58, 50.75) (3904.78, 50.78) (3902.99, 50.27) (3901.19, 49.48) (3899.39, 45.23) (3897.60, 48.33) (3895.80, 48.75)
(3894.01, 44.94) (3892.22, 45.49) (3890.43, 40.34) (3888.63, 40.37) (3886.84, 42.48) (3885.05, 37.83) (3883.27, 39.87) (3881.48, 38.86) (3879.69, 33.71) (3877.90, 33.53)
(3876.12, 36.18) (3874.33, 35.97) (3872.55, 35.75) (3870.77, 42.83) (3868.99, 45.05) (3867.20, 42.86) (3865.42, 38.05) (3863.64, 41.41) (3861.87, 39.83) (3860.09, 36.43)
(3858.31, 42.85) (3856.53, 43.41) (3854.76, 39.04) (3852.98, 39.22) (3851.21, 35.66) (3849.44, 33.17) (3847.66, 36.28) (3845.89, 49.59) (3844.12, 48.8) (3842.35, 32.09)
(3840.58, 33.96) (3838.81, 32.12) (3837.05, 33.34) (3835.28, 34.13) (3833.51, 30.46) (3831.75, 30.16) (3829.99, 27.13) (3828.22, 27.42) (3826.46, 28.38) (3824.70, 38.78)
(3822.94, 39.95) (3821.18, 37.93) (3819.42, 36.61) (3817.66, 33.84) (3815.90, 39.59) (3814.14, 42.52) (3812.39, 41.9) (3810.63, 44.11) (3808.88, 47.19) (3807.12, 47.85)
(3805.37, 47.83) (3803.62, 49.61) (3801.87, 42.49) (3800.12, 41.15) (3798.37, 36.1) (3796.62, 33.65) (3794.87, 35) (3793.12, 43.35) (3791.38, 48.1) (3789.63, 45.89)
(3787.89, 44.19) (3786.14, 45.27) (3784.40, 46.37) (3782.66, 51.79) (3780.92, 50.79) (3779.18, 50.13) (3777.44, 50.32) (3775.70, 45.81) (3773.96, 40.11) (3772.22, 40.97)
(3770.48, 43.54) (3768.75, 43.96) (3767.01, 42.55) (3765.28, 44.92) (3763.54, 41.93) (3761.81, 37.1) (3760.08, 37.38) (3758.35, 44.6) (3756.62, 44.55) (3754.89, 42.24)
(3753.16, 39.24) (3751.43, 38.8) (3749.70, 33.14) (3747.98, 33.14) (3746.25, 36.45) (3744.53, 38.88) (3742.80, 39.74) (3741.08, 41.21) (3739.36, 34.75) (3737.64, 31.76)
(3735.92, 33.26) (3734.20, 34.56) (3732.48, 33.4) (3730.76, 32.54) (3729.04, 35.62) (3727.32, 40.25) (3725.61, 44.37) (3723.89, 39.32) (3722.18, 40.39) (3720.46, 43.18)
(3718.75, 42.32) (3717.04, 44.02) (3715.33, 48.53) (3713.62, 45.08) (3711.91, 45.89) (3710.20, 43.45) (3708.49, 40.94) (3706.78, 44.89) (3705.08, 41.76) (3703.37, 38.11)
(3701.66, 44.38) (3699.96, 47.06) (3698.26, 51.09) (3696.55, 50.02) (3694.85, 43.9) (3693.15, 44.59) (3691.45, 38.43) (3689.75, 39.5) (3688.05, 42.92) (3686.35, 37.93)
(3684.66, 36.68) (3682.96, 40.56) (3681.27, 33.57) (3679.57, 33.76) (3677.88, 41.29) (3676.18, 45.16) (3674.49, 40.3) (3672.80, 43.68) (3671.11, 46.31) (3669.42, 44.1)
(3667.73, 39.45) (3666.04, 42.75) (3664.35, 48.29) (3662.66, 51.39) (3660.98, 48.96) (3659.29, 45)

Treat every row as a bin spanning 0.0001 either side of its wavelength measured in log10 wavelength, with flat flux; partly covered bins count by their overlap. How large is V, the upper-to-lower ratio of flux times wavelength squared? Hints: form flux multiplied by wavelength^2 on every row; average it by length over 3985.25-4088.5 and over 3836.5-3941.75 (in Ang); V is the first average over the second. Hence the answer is 1.9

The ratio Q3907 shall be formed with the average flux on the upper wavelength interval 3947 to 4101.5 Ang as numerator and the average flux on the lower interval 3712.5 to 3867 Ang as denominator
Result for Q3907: 1.64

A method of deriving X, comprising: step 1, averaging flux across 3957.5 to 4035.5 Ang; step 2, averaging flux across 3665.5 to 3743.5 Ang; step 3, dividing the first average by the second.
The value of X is 1.5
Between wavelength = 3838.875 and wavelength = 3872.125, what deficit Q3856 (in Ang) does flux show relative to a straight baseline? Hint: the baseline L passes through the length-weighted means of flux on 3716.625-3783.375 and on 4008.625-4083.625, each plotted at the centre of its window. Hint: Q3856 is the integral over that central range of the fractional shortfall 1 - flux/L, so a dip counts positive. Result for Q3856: 7.8 Ang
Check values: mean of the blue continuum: 40.6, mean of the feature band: 39.8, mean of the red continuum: 72.3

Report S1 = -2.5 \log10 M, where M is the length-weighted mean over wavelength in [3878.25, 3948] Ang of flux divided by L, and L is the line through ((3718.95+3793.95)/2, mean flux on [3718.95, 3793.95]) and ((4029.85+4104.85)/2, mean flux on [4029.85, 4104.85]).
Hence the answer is 0.31 mag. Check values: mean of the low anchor 41.2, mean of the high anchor 70.4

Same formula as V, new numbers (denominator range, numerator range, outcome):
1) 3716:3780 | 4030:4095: 2.09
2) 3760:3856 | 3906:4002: 1.28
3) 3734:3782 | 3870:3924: 1.21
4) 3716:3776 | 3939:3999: 1.43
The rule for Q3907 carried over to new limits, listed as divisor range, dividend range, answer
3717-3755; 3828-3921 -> 1.11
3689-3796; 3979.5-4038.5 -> 1.70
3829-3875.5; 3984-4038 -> 1.92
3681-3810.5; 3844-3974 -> 0.99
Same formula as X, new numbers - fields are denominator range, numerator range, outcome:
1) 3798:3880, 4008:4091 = 1.89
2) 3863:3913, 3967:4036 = 1.50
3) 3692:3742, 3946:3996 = 1.22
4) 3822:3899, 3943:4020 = 1.51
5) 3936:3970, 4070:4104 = 1.67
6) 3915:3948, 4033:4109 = 1.88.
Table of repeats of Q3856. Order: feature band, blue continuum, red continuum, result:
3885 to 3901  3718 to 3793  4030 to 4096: 3.02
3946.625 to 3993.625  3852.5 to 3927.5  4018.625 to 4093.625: 6.38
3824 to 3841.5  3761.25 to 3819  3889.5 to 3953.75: 4.88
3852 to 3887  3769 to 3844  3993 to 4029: 8.04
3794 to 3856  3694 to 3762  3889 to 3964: 6.54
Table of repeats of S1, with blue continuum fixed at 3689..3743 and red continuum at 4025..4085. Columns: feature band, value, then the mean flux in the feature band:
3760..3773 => 0.10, 41.8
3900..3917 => 0.11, 52.3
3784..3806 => 0.13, 42.9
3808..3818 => 0.18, 41.9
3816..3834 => 0.45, 33.4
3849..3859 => 0.34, 39.1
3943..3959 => 0.19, 52.1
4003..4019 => -0.14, 76.3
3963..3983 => 0.46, 41.7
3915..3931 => 0.32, 44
